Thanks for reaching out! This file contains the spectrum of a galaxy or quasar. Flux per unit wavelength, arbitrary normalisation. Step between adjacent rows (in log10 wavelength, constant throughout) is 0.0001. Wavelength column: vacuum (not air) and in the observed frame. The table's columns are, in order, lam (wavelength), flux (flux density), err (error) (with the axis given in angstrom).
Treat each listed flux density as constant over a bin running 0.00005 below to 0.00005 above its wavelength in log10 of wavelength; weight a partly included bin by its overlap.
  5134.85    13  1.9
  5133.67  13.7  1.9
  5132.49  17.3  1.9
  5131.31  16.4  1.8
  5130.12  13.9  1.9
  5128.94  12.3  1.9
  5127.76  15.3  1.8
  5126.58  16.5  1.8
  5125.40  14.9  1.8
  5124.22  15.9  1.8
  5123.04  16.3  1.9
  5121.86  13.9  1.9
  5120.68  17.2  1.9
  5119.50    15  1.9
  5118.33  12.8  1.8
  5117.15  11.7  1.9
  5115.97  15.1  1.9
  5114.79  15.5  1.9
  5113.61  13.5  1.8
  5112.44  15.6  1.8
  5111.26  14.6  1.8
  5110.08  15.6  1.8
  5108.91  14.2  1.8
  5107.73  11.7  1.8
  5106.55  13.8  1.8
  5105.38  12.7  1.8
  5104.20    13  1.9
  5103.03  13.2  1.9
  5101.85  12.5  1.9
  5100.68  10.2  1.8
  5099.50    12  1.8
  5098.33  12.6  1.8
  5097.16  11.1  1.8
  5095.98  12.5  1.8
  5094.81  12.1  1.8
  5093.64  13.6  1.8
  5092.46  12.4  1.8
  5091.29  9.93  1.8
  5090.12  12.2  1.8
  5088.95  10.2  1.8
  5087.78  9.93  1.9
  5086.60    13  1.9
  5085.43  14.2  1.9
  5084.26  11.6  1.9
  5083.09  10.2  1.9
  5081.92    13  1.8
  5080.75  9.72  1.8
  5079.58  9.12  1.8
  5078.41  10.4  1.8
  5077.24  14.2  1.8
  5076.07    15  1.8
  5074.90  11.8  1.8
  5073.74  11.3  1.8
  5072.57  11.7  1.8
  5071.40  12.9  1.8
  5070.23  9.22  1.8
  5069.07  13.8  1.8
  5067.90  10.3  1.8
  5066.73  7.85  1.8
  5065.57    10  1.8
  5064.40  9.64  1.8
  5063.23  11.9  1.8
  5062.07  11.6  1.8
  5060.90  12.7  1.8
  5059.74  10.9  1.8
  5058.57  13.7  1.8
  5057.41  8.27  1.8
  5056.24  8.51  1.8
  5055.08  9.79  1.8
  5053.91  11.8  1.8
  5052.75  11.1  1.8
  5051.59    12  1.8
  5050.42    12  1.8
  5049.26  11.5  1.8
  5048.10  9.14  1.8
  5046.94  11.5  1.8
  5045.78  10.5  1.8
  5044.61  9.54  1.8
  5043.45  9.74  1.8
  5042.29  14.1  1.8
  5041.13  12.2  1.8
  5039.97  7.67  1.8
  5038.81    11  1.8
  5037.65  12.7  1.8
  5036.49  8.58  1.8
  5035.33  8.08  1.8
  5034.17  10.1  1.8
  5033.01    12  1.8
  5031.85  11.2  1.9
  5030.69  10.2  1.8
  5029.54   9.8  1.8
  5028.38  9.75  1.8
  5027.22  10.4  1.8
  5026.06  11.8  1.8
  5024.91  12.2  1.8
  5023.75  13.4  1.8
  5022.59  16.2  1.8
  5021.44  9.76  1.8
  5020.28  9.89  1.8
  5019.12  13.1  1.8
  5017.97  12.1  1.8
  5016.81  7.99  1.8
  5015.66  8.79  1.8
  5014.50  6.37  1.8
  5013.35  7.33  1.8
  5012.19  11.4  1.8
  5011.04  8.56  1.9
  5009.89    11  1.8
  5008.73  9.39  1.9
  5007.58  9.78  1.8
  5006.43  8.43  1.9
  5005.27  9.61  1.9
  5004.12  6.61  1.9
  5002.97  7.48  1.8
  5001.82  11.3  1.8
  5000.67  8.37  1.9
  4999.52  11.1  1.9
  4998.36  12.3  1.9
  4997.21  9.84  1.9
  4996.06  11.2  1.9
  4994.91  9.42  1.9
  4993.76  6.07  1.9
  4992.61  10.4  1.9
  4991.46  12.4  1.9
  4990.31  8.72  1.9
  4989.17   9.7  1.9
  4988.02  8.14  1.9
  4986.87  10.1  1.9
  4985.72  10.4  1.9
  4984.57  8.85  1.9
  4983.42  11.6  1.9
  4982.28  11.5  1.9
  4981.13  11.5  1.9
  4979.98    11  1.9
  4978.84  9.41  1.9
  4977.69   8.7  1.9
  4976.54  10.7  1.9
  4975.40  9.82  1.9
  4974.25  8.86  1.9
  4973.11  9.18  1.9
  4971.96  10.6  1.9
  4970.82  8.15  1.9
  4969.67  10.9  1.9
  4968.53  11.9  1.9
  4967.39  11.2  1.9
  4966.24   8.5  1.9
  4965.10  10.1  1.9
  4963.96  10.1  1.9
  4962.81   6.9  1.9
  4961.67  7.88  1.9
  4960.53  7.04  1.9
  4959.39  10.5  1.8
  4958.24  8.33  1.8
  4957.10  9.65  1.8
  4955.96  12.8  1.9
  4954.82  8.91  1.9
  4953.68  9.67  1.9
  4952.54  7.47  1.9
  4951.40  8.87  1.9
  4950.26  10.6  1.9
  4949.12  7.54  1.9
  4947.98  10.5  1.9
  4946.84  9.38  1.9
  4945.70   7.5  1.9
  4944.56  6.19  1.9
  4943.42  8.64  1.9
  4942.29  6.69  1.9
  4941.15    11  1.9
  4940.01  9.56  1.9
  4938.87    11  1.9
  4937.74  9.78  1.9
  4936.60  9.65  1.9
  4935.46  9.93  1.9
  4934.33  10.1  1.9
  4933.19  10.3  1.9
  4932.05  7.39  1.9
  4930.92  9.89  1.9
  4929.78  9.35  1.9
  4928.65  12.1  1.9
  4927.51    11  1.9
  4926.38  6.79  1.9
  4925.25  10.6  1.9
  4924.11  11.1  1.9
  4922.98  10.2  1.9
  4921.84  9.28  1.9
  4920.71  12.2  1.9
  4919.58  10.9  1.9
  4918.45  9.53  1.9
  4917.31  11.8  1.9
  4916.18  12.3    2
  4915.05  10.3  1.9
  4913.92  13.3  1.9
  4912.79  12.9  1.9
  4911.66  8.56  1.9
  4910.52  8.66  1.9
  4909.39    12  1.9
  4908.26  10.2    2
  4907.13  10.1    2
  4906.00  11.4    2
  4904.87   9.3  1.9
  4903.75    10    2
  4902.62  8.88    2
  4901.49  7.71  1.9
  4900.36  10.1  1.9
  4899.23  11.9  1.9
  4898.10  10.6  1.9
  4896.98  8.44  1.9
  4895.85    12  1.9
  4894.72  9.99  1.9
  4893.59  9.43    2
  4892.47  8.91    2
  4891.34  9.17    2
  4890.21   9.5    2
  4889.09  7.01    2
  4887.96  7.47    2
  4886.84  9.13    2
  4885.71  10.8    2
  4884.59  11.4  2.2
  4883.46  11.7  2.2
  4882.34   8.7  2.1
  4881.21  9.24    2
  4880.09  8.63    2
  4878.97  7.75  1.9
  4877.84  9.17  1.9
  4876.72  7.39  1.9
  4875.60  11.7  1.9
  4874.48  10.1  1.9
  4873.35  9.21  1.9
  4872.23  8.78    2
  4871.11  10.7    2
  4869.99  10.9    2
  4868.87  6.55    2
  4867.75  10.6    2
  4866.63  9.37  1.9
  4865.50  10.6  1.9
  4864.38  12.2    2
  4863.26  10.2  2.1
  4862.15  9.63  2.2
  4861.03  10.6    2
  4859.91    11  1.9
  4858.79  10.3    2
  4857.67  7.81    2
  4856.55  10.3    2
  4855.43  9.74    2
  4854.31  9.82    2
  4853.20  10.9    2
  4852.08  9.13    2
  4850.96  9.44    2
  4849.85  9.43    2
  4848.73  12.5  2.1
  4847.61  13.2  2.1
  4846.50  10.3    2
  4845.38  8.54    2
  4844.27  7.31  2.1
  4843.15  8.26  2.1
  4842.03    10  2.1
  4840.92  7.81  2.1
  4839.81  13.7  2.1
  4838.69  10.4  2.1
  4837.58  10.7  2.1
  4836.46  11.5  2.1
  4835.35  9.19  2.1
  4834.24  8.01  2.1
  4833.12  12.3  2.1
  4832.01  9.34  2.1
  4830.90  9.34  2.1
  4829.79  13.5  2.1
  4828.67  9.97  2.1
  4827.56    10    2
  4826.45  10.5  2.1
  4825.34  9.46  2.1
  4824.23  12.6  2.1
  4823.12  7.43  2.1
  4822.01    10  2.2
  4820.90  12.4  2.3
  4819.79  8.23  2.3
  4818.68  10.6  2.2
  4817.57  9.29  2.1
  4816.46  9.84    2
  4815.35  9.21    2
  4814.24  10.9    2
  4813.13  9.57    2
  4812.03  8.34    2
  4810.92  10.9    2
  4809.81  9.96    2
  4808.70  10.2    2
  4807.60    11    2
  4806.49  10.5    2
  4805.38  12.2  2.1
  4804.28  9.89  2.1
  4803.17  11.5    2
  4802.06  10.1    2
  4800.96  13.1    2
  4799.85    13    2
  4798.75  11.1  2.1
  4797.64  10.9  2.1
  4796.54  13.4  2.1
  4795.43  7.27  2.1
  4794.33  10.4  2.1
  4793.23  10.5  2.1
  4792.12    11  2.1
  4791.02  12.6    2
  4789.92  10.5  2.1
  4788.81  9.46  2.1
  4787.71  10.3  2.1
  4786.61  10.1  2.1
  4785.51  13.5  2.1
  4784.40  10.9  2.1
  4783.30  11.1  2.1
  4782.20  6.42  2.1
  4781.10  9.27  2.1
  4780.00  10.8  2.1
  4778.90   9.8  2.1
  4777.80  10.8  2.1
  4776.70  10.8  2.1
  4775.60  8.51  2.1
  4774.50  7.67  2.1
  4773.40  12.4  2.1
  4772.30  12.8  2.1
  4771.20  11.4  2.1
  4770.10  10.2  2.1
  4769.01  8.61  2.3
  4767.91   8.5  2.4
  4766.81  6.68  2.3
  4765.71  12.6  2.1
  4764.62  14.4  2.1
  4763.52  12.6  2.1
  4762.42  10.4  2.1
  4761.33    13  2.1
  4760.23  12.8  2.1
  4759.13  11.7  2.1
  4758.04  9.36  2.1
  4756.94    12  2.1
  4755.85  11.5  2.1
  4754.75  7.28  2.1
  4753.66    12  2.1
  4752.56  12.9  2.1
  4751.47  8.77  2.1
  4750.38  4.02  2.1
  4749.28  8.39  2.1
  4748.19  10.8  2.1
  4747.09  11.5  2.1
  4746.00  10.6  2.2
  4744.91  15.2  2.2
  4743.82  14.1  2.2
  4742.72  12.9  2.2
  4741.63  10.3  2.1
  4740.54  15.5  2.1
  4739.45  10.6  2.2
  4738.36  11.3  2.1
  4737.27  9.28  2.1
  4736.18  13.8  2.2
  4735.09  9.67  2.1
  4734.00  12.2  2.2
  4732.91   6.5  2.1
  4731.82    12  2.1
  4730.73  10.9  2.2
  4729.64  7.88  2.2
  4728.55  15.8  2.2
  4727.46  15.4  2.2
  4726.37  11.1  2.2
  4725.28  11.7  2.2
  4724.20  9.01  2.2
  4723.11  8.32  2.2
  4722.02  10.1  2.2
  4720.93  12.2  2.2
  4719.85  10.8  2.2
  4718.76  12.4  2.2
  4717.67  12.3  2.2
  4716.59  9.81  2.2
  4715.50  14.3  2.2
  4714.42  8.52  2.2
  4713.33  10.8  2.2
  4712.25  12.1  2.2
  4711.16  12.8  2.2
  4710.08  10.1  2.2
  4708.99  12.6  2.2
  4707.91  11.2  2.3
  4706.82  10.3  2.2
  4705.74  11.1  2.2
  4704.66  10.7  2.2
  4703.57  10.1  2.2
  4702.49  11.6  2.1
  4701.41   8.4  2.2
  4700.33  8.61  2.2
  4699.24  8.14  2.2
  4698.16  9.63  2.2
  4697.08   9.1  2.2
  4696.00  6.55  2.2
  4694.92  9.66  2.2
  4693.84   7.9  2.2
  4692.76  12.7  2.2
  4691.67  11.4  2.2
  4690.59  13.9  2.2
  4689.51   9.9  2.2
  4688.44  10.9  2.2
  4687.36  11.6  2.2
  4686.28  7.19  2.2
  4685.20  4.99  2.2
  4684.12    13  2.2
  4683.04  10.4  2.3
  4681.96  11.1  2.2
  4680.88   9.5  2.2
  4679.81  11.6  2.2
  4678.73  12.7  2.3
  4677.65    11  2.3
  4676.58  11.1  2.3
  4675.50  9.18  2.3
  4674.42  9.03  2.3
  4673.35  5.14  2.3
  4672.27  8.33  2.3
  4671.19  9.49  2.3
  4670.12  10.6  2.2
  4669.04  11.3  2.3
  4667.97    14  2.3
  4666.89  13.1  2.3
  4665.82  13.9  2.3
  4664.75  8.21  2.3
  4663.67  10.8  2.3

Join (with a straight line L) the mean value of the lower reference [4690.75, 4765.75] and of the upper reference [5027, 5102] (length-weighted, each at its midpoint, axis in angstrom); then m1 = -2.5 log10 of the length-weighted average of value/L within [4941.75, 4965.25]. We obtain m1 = 0.25 mag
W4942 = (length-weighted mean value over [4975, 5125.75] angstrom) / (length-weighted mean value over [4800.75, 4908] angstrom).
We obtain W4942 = 1.13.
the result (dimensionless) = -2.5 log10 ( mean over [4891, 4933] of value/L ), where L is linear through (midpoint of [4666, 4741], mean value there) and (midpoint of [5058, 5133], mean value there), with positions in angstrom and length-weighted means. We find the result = 0.16 mag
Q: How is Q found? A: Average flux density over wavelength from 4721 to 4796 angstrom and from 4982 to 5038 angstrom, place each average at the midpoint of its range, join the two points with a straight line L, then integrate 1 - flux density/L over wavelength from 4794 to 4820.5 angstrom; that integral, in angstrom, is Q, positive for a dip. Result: 0.4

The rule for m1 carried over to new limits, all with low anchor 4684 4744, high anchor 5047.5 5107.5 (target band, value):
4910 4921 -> 0.02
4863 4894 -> 0.17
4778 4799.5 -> 0.04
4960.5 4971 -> 0.20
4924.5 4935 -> 0.15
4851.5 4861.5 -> 0.12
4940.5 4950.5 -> 0.29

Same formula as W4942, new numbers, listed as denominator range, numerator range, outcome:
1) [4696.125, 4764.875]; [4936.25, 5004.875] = 0.87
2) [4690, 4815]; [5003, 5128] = 1.08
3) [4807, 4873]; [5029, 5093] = 1.10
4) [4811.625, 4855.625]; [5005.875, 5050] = 1.04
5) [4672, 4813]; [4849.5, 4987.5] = 0.92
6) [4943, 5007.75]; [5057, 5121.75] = 1.29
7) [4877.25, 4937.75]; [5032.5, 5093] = 1.11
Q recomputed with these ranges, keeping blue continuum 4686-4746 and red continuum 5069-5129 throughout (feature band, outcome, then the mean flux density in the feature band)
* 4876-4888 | 2.5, 9.33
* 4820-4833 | 1.3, 10.4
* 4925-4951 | 5.9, 9.35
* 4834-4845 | 1.8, 9.72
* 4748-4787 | 2.9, 10.4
